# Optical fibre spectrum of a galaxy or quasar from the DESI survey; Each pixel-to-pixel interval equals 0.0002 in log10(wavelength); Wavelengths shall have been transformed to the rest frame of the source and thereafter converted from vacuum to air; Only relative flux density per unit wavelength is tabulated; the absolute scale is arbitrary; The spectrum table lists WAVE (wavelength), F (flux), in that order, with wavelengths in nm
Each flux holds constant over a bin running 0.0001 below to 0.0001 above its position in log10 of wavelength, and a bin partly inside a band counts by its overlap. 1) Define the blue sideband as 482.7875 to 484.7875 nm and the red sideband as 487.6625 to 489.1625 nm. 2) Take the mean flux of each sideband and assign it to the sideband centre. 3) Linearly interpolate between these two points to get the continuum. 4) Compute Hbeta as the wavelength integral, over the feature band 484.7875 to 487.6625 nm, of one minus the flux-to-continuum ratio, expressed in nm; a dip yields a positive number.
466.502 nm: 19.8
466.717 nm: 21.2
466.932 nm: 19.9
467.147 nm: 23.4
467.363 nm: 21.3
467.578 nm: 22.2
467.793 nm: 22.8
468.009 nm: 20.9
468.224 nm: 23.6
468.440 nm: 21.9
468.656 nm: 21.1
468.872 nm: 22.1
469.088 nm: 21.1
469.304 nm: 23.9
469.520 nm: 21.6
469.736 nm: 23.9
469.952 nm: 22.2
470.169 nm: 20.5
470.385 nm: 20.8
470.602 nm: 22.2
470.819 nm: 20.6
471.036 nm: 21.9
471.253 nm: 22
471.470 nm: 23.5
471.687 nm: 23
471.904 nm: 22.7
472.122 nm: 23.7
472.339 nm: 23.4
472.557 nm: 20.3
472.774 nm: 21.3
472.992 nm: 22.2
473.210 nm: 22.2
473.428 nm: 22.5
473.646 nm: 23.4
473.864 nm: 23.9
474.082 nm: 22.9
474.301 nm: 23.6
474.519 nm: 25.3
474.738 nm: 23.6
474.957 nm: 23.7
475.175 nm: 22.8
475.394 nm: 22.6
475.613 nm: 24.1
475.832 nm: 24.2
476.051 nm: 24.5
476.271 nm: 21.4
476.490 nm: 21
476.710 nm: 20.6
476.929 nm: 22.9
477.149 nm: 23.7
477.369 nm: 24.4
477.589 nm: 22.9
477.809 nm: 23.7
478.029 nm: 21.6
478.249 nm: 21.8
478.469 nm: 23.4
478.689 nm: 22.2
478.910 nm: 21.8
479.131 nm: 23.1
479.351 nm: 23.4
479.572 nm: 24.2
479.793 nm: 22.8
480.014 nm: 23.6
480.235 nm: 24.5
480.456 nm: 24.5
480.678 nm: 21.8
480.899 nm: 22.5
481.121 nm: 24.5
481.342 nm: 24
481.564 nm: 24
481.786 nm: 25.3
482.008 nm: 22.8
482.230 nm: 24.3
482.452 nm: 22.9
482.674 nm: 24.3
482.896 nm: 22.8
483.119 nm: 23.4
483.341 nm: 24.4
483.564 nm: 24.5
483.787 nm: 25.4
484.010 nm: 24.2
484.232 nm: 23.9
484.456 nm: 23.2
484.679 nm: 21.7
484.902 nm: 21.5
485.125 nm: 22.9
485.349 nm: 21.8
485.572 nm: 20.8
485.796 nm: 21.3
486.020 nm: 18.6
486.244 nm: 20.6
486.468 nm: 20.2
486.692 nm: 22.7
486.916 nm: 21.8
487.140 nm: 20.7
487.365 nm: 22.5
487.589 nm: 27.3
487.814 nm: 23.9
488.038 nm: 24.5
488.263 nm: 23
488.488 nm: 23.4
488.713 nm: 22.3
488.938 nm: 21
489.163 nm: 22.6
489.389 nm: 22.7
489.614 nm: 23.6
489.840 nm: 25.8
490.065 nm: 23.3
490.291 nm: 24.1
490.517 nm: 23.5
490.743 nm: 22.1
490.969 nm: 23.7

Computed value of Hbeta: 0.211 nm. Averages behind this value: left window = 23.7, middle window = 21.7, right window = 23.1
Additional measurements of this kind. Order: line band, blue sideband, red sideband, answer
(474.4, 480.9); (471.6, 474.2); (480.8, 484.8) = 0.02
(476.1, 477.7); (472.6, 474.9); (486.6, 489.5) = 0.04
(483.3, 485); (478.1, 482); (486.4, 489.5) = -0.04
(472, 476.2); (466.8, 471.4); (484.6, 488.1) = -0.23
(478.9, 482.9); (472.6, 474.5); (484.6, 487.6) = -0.28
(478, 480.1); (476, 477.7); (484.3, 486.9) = -0.05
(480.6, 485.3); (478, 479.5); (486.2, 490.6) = -0.16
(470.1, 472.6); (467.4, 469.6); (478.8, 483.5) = 0.04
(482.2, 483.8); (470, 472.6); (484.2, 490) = -0.11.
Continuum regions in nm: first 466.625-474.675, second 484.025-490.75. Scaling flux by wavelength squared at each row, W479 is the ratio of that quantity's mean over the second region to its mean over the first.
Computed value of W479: 1.09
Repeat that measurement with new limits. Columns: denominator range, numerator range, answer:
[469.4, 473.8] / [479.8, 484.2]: 1.12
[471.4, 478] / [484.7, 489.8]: 1.02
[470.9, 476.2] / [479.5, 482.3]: 1.06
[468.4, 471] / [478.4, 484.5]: 1.14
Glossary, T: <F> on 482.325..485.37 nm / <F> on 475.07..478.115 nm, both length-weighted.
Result 1.02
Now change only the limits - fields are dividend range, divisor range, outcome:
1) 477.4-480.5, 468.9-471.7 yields 1.05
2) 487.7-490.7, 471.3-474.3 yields 1.03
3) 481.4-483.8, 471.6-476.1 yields 1.04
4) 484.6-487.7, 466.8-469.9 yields 0.98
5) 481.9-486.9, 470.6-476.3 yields 0.99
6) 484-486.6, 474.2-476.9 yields 0.94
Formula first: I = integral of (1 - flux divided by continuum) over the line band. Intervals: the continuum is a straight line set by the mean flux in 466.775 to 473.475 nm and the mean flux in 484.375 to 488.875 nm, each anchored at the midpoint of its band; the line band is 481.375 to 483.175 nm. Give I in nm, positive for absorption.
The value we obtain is -0.13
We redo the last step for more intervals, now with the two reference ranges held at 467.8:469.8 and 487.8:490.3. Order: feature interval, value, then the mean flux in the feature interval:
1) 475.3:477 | -0.003 nm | 22.7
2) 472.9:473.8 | -0.007 nm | 22.7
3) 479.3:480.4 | -0.046 nm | 23.8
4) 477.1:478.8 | -0.017 nm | 22.9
